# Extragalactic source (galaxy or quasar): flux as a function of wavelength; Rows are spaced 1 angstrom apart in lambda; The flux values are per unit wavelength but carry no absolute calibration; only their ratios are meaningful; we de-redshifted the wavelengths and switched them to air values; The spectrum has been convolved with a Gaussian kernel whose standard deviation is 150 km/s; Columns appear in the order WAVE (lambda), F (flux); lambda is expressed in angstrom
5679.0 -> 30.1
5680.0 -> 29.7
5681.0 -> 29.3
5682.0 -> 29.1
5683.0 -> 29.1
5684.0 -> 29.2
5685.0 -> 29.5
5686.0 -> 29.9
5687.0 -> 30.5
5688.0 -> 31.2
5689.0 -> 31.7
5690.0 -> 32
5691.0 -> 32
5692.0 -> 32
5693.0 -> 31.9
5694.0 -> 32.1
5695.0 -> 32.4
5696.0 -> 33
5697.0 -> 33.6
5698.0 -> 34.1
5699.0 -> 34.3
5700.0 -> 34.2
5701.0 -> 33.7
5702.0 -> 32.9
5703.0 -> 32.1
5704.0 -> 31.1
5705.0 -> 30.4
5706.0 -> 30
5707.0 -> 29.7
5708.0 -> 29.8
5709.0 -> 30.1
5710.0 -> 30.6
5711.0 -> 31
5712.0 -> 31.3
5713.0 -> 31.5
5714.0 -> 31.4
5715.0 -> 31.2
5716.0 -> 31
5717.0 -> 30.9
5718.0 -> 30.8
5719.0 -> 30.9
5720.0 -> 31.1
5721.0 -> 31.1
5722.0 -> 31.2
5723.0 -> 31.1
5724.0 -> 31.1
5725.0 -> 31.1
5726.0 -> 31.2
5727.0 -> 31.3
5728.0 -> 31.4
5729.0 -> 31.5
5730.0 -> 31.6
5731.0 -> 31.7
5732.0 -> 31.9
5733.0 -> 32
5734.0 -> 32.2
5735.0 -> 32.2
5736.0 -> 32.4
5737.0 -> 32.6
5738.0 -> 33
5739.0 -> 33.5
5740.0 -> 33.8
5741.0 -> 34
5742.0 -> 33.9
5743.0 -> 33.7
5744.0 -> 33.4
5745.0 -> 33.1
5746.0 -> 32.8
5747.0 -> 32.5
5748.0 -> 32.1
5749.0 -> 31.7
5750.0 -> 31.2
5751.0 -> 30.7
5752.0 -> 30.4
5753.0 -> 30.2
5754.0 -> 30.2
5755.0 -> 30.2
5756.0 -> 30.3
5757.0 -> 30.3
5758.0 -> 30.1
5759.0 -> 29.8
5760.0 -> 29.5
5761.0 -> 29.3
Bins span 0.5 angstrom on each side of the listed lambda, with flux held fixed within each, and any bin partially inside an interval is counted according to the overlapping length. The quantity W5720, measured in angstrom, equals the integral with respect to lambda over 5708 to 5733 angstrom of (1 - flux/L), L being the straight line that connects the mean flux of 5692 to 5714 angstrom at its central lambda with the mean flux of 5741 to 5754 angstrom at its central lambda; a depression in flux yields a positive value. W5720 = 0.65 angstrom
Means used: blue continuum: 31.9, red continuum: 32.1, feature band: 31.2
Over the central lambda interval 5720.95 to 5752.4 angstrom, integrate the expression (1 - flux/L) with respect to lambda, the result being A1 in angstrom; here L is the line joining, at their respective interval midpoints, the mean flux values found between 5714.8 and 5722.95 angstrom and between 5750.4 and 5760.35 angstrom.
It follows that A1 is -1.55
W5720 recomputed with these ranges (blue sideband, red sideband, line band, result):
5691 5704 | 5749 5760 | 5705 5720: 0.7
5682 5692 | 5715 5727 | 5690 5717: -0.9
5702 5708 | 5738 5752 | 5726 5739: 0.0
